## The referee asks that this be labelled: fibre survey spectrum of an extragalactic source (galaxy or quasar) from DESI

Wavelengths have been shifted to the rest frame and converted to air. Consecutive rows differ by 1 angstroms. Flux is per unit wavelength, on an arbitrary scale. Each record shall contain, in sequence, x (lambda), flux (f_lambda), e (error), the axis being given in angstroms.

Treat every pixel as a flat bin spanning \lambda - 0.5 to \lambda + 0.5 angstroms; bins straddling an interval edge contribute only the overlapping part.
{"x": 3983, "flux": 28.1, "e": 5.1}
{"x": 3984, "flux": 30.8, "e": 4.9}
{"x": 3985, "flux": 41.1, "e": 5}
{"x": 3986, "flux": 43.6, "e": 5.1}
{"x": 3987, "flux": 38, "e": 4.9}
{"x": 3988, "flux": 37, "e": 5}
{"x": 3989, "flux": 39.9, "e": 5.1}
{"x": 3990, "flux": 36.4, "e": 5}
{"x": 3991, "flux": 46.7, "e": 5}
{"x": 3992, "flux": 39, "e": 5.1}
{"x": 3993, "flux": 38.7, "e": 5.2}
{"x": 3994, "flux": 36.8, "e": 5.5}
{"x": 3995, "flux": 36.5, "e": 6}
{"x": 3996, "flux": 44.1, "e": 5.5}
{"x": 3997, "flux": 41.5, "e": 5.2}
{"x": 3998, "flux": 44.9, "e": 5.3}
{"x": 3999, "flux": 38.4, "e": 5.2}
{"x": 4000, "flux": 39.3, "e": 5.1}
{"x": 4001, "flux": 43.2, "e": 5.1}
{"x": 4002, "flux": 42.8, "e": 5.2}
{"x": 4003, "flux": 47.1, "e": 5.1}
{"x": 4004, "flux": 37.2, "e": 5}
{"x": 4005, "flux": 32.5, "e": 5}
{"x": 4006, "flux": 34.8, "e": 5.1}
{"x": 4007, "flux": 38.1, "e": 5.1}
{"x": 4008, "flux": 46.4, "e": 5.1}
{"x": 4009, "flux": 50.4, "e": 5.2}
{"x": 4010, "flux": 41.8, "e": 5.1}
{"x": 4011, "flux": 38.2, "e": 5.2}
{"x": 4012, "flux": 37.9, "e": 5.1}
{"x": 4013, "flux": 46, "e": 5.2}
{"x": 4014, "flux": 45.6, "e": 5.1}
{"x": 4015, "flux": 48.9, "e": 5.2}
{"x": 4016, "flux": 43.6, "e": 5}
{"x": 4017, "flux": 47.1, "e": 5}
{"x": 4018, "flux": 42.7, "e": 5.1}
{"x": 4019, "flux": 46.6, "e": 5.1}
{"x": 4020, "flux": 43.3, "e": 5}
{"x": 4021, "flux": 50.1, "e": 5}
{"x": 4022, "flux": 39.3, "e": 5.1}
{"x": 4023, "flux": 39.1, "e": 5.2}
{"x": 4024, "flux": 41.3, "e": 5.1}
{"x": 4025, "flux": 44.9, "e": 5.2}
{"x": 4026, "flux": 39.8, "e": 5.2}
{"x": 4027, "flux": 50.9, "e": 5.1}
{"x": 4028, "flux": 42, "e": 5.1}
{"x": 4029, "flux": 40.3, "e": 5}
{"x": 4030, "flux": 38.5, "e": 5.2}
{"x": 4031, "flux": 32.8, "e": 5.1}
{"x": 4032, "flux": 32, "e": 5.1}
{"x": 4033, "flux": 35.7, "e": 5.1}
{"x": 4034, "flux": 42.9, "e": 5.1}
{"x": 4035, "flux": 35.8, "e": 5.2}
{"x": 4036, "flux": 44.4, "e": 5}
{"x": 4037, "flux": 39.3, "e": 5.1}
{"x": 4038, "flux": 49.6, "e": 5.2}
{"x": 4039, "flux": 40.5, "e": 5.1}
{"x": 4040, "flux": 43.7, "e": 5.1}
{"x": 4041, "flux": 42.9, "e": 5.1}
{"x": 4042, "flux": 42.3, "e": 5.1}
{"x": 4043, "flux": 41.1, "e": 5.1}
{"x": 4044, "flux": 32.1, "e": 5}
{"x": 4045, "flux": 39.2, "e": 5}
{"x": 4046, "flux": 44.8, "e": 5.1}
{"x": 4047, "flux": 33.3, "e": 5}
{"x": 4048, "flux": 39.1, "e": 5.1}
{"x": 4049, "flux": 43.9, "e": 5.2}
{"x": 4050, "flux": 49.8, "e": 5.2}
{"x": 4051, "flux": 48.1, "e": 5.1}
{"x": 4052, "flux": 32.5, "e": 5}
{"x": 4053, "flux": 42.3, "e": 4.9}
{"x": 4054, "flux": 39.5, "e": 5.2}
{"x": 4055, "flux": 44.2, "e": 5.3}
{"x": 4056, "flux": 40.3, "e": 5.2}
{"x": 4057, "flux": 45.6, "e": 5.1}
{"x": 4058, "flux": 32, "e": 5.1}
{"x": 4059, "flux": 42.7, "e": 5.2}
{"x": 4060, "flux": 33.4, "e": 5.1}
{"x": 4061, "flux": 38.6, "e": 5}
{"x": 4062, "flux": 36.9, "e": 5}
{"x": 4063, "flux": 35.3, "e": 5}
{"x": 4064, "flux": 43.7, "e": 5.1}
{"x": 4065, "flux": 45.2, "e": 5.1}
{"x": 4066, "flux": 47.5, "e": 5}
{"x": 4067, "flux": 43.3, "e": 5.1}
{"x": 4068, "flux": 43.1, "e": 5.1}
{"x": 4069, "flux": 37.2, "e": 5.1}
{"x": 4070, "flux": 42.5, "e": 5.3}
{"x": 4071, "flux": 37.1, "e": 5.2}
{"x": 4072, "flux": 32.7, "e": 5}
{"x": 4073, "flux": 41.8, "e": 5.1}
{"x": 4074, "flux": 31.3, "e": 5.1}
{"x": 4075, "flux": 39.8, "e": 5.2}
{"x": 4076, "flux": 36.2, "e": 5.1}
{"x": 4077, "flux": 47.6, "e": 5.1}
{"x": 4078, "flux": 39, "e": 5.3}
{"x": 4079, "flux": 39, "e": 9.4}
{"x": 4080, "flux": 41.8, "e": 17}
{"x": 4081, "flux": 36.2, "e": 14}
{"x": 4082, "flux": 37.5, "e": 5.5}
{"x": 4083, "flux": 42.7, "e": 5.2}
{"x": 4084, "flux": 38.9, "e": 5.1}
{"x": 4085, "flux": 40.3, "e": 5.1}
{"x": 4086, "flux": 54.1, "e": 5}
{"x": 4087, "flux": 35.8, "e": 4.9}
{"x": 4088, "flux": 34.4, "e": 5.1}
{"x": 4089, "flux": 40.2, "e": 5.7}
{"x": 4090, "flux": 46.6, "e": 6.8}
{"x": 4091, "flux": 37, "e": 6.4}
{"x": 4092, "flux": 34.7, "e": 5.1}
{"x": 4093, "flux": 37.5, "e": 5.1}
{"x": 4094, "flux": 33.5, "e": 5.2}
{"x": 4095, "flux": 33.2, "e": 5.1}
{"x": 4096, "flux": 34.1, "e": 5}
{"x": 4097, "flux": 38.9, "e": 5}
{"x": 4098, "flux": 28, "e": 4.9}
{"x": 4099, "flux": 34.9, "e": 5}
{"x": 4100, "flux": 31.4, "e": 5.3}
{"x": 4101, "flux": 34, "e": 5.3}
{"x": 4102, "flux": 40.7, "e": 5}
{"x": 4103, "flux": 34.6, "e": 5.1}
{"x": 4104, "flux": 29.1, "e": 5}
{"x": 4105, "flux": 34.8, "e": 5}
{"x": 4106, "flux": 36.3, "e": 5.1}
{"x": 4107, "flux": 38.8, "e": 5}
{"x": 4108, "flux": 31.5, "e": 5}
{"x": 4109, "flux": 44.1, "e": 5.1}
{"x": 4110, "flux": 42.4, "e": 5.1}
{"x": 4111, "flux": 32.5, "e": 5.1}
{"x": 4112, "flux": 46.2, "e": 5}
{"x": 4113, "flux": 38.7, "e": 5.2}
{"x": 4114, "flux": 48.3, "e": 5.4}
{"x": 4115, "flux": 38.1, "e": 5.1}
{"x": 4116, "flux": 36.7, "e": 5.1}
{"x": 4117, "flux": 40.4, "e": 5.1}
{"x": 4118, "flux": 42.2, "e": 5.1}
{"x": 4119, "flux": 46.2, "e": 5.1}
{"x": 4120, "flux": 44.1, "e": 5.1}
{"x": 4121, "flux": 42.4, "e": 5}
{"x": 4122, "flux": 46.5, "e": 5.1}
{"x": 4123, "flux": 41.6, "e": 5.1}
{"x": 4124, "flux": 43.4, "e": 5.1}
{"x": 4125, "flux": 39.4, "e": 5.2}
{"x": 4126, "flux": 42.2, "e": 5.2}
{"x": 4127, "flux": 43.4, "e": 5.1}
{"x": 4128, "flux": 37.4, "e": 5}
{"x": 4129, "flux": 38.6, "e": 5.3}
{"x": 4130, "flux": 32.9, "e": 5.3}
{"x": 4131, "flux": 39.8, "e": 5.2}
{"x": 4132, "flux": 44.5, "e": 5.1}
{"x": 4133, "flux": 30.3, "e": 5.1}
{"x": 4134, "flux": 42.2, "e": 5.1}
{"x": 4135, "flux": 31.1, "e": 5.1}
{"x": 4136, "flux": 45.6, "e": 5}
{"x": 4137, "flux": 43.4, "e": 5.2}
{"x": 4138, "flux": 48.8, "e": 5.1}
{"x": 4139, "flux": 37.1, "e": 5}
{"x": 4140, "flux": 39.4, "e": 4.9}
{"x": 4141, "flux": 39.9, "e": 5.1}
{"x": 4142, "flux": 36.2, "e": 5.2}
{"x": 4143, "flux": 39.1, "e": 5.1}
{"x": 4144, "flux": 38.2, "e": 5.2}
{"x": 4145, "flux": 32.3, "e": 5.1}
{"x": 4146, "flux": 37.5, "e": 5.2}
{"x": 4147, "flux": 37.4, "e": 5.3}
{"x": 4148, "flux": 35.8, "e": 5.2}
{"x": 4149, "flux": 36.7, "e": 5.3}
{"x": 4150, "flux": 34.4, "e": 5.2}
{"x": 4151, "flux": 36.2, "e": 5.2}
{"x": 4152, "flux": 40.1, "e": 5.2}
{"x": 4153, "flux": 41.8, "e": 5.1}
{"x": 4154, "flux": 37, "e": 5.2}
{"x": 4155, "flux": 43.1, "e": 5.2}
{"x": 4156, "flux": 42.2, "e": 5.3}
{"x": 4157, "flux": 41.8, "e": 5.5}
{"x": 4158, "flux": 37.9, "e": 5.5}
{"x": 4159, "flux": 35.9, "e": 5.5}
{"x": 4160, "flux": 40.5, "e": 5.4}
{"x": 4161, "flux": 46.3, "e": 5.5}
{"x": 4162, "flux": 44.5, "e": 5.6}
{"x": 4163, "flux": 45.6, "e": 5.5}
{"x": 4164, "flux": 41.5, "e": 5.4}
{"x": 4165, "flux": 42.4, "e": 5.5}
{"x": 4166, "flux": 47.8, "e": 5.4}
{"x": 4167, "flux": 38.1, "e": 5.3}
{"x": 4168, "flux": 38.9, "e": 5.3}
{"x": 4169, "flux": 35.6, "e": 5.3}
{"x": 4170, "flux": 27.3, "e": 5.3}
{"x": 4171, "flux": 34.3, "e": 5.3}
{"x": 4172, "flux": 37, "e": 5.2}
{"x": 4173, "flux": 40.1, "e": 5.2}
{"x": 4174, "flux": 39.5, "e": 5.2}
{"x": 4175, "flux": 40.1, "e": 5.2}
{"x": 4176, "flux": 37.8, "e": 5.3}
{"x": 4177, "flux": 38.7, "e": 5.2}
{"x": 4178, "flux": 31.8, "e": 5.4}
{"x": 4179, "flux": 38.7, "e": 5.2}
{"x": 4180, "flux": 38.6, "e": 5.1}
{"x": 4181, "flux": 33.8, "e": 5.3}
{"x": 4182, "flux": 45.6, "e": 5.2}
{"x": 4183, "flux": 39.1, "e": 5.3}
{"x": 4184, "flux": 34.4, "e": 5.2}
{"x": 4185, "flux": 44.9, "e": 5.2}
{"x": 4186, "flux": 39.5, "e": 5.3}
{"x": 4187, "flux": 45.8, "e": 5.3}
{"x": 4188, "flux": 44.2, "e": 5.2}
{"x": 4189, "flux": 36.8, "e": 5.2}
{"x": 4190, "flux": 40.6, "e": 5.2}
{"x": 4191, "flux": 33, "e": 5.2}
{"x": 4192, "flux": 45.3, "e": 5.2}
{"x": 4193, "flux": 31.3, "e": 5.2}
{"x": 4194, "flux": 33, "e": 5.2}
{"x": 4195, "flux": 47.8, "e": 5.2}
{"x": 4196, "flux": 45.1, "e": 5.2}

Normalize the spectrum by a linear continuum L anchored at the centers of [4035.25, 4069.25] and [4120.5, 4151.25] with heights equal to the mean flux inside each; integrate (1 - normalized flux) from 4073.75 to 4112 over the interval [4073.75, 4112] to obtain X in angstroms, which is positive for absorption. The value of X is 2.4 angstroms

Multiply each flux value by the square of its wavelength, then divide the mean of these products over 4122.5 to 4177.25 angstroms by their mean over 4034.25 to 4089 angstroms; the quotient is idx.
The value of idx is 1.0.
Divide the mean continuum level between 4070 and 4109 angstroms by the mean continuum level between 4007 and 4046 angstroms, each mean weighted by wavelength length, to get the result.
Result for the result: 0.89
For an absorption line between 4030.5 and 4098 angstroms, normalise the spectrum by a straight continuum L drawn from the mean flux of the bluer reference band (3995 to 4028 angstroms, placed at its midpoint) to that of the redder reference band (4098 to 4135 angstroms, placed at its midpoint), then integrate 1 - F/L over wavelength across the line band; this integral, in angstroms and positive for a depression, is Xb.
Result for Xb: 1.9 angstroms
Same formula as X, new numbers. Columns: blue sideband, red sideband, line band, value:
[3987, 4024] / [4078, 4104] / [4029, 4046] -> 0.2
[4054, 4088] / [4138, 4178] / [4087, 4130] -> 1.2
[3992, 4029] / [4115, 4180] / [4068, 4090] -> 0.7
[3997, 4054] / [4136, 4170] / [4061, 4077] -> 0.5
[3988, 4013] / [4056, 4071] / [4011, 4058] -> -1.5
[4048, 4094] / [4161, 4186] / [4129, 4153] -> 0.7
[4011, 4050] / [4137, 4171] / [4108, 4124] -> -0.7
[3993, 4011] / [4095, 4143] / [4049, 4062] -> -0.3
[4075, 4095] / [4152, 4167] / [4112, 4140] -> -0.2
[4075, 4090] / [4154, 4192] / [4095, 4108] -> 1.9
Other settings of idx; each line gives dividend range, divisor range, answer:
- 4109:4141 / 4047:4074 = 1.04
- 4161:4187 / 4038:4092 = 1.03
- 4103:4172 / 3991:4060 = 1.01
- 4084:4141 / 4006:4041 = 0.97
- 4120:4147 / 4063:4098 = 1.04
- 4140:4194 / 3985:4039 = 1.01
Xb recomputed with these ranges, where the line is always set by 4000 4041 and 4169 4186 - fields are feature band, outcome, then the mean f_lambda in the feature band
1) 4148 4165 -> -0.94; 40.3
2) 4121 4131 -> -0.42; 40.6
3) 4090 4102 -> 1.44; 35.1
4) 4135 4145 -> -0.34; 39.9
